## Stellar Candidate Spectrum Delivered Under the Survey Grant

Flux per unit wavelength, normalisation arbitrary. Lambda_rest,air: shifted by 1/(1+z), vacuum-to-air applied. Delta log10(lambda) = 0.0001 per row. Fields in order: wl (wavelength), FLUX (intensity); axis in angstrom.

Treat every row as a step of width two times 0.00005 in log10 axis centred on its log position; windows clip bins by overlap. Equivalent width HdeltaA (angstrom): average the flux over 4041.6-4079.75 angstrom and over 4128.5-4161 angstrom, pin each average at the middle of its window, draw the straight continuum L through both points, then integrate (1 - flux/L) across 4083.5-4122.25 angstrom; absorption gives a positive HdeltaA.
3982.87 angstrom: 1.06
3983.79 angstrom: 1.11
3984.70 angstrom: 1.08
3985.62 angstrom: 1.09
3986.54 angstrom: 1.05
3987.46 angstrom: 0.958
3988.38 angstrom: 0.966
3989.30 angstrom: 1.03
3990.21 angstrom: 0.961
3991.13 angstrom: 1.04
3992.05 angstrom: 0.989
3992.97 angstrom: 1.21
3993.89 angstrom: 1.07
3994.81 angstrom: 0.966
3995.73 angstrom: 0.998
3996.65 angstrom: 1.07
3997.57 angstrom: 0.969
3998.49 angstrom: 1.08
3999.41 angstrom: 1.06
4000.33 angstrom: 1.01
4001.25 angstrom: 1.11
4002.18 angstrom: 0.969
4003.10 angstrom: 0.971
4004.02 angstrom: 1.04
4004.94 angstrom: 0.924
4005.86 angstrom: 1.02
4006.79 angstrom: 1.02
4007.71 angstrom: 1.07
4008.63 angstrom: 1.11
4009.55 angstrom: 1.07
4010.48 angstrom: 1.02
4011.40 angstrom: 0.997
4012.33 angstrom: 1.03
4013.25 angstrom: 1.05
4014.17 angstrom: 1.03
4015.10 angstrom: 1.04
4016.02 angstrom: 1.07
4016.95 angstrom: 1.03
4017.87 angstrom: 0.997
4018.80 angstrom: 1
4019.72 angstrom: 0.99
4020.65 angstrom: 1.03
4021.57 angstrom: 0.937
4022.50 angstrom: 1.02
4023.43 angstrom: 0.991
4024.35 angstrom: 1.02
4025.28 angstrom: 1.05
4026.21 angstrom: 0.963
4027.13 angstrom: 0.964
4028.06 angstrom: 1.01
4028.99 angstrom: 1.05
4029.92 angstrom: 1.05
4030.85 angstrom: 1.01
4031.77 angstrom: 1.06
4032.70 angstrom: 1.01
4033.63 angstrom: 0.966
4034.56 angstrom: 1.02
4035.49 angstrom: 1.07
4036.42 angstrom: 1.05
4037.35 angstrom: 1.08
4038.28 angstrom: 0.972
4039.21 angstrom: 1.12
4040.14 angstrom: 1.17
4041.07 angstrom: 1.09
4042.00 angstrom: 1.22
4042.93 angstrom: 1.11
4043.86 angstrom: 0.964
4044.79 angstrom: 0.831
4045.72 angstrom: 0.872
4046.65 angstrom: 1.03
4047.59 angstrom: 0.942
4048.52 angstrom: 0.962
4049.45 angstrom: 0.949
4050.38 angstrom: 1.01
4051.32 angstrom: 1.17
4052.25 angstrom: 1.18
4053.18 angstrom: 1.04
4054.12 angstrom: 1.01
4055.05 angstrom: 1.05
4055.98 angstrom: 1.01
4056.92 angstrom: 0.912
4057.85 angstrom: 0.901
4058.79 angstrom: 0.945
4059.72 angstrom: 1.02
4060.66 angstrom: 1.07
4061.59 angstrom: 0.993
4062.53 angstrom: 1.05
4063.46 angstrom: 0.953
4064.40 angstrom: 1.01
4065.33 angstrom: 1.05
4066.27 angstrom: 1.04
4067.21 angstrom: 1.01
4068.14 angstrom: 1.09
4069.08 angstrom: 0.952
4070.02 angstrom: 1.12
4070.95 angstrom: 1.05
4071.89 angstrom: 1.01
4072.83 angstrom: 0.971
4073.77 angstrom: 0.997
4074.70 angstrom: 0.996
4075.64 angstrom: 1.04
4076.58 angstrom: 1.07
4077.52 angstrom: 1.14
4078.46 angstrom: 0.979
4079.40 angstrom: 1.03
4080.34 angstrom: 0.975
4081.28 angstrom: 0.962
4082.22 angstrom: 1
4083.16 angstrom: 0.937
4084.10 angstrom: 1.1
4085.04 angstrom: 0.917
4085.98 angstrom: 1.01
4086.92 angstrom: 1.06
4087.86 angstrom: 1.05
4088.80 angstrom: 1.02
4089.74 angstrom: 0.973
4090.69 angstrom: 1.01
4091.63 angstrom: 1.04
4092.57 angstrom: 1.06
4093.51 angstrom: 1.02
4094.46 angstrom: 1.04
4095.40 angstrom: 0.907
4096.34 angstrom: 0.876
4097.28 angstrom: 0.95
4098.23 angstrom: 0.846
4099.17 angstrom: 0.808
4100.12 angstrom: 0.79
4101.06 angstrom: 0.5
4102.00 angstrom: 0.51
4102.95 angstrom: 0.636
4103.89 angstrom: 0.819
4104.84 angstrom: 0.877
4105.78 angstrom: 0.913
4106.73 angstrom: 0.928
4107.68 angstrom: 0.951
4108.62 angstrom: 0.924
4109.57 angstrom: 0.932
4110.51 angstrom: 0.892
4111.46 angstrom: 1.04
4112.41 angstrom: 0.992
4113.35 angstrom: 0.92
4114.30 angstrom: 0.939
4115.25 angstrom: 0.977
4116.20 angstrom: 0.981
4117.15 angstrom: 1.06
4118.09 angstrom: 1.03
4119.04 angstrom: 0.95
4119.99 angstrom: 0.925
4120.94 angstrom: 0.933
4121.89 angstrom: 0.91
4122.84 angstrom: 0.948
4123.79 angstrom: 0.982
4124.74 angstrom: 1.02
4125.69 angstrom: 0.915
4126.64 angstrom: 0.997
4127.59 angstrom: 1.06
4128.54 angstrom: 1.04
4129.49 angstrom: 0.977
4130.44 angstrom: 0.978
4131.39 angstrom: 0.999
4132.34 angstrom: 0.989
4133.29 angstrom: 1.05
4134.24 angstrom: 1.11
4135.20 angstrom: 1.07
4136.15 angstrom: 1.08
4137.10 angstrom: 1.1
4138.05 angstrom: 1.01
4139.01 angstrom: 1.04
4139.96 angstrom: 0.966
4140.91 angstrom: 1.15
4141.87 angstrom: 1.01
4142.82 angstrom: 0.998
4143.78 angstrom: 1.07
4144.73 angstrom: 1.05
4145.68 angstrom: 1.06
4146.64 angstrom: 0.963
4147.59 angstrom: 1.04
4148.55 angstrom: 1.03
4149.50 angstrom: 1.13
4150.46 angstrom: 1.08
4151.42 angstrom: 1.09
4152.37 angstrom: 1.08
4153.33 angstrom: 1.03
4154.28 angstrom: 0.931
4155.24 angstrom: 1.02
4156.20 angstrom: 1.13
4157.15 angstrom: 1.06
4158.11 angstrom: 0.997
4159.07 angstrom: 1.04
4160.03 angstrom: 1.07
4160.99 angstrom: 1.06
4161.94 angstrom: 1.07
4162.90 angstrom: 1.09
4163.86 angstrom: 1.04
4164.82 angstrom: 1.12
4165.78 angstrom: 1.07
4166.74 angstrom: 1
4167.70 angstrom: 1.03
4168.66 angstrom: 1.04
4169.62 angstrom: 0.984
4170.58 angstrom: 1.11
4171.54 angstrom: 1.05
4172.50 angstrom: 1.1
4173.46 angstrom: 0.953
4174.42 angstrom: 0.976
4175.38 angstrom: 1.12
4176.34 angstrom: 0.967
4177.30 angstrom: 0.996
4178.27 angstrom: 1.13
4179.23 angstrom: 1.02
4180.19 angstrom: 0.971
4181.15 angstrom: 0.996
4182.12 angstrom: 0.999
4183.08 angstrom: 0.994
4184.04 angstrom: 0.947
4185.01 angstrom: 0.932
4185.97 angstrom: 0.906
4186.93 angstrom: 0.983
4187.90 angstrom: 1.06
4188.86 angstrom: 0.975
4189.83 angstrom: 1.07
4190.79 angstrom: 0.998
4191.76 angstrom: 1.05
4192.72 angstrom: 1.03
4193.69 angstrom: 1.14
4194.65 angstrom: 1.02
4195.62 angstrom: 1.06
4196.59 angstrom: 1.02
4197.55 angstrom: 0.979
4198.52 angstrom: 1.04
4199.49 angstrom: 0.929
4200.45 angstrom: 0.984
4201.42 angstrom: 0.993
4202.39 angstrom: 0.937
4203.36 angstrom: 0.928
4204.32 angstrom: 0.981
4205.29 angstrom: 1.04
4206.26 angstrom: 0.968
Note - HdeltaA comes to 3.9 angstrom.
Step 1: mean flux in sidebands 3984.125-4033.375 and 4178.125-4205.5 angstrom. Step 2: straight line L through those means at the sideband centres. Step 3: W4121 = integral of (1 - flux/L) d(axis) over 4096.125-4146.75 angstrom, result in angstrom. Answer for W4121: 2.9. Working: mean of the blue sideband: 1.02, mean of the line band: 0.953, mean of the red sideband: 1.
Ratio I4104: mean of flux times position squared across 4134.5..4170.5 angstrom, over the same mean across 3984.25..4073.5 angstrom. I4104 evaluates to 1.1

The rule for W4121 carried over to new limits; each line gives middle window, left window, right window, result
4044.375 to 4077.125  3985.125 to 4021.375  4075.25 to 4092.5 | 0.4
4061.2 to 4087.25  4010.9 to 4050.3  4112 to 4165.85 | 0.1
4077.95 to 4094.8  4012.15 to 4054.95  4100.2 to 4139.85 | -0.5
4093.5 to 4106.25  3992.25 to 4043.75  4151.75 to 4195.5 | 2.7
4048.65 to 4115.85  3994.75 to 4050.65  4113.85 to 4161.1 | 3.4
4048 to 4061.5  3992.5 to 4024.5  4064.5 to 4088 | 0.1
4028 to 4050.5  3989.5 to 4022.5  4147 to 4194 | 0.1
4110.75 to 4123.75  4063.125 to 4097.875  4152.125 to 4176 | 0.7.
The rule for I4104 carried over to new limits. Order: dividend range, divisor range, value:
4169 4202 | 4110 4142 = 1.04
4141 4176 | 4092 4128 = 1.17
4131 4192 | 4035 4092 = 1.06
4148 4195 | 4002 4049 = 1.09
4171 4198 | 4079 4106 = 1.16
